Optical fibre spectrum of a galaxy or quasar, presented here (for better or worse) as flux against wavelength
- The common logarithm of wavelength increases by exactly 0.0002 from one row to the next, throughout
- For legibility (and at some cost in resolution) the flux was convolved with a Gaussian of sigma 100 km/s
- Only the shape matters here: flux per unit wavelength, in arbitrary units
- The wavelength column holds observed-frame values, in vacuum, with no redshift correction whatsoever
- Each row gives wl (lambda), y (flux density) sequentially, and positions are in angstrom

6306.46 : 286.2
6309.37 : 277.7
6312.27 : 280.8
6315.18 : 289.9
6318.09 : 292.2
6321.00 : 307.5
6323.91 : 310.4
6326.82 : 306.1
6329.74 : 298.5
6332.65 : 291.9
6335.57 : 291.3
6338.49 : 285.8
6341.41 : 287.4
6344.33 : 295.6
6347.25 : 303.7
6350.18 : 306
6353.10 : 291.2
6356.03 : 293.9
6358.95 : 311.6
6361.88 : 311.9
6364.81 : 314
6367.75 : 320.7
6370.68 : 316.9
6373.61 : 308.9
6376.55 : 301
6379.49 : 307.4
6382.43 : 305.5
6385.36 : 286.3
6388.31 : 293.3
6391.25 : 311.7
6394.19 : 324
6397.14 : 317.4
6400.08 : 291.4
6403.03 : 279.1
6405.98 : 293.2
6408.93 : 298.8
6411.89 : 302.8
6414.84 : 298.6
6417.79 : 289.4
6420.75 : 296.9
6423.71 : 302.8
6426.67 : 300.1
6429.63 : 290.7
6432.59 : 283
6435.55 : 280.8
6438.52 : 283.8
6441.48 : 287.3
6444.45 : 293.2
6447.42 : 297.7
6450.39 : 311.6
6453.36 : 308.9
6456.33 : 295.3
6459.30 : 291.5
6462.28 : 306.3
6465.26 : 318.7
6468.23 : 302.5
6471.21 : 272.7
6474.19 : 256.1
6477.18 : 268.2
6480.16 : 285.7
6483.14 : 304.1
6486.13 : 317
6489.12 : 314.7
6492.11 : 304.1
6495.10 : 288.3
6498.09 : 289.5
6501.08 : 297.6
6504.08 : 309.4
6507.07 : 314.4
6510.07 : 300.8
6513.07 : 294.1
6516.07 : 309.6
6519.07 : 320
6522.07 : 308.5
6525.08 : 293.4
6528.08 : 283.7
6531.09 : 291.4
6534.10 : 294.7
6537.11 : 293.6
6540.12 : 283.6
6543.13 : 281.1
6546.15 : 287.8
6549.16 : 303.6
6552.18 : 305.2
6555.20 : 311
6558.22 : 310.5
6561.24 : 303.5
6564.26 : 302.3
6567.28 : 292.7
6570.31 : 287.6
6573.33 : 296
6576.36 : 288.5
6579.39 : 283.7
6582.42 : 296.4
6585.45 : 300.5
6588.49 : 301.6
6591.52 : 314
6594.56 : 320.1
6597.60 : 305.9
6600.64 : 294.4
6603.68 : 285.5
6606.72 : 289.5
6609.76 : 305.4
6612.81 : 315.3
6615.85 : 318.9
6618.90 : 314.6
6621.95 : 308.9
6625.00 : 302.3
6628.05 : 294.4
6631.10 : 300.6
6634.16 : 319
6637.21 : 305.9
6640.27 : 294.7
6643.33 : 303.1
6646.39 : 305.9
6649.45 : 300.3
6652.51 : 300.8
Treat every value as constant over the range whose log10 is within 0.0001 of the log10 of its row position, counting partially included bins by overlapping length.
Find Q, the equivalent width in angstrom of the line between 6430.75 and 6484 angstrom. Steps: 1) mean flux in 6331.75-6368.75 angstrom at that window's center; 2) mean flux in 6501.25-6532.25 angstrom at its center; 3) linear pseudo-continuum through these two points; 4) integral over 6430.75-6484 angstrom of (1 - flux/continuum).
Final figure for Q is 1.8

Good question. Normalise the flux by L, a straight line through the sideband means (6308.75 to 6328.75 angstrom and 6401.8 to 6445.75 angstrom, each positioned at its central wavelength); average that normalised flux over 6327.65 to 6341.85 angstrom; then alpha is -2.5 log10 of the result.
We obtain 0.01 mag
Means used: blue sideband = 296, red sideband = 292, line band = 292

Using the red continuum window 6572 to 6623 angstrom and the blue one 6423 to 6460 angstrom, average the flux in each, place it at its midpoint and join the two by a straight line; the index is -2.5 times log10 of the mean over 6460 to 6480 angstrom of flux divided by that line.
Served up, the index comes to 0.03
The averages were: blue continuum 294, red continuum 302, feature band 287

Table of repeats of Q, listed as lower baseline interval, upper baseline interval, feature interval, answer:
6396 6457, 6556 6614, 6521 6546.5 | 0.6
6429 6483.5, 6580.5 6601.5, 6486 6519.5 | -0.9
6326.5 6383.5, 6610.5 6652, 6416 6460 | 1.3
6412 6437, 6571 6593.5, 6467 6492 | 0.3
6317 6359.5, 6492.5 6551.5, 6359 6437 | -0.9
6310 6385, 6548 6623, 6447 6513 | 0.8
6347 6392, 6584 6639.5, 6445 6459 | 0.2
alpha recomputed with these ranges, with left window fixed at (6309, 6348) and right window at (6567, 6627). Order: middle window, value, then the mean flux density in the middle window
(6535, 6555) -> 0.02 mag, 294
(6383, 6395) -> -0.03 mag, 303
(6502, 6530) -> -0.02 mag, 303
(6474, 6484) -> 0.07 mag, 280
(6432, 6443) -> 0.05 mag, 284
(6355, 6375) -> -0.06 mag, 312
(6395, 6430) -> 0.00 mag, 297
